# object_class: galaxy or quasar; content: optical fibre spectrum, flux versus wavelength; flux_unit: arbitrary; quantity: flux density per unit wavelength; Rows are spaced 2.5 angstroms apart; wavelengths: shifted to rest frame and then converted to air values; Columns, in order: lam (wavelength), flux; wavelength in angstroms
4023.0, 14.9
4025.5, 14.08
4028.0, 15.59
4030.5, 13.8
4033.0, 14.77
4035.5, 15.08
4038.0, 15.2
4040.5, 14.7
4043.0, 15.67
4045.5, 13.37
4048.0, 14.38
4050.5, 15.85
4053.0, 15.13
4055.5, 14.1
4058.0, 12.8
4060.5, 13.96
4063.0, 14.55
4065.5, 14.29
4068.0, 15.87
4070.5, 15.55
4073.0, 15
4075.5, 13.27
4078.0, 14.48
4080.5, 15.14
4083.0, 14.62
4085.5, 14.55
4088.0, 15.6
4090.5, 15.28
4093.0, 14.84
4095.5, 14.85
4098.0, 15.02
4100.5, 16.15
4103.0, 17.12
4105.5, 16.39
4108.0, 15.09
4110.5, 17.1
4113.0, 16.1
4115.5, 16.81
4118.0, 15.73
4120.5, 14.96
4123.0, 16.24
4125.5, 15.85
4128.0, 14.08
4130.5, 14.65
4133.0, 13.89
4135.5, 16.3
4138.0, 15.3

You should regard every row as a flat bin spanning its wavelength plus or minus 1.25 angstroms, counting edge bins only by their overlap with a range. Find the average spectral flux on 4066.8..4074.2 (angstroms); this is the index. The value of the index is 15.5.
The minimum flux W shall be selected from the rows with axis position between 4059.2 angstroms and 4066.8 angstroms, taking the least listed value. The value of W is 13.96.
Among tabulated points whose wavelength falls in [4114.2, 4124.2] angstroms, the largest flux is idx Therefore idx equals 16.81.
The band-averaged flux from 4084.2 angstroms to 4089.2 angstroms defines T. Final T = 15.1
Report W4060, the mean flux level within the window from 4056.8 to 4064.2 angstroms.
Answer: 13.8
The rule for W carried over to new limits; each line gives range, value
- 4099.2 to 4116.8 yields 15.09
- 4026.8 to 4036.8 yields 13.8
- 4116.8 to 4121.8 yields 14.96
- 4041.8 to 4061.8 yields 12.8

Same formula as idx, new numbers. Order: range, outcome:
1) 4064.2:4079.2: 15.87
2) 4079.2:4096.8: 15.6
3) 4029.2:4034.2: 14.77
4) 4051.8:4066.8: 15.13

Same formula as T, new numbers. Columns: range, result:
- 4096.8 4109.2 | 16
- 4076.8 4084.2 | 14.7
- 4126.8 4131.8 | 14.4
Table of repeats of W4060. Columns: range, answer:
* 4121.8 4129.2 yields 15.4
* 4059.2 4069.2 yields 14.7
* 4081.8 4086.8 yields 14.6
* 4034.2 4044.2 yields 15.2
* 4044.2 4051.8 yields 14.5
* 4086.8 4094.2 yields 15.2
